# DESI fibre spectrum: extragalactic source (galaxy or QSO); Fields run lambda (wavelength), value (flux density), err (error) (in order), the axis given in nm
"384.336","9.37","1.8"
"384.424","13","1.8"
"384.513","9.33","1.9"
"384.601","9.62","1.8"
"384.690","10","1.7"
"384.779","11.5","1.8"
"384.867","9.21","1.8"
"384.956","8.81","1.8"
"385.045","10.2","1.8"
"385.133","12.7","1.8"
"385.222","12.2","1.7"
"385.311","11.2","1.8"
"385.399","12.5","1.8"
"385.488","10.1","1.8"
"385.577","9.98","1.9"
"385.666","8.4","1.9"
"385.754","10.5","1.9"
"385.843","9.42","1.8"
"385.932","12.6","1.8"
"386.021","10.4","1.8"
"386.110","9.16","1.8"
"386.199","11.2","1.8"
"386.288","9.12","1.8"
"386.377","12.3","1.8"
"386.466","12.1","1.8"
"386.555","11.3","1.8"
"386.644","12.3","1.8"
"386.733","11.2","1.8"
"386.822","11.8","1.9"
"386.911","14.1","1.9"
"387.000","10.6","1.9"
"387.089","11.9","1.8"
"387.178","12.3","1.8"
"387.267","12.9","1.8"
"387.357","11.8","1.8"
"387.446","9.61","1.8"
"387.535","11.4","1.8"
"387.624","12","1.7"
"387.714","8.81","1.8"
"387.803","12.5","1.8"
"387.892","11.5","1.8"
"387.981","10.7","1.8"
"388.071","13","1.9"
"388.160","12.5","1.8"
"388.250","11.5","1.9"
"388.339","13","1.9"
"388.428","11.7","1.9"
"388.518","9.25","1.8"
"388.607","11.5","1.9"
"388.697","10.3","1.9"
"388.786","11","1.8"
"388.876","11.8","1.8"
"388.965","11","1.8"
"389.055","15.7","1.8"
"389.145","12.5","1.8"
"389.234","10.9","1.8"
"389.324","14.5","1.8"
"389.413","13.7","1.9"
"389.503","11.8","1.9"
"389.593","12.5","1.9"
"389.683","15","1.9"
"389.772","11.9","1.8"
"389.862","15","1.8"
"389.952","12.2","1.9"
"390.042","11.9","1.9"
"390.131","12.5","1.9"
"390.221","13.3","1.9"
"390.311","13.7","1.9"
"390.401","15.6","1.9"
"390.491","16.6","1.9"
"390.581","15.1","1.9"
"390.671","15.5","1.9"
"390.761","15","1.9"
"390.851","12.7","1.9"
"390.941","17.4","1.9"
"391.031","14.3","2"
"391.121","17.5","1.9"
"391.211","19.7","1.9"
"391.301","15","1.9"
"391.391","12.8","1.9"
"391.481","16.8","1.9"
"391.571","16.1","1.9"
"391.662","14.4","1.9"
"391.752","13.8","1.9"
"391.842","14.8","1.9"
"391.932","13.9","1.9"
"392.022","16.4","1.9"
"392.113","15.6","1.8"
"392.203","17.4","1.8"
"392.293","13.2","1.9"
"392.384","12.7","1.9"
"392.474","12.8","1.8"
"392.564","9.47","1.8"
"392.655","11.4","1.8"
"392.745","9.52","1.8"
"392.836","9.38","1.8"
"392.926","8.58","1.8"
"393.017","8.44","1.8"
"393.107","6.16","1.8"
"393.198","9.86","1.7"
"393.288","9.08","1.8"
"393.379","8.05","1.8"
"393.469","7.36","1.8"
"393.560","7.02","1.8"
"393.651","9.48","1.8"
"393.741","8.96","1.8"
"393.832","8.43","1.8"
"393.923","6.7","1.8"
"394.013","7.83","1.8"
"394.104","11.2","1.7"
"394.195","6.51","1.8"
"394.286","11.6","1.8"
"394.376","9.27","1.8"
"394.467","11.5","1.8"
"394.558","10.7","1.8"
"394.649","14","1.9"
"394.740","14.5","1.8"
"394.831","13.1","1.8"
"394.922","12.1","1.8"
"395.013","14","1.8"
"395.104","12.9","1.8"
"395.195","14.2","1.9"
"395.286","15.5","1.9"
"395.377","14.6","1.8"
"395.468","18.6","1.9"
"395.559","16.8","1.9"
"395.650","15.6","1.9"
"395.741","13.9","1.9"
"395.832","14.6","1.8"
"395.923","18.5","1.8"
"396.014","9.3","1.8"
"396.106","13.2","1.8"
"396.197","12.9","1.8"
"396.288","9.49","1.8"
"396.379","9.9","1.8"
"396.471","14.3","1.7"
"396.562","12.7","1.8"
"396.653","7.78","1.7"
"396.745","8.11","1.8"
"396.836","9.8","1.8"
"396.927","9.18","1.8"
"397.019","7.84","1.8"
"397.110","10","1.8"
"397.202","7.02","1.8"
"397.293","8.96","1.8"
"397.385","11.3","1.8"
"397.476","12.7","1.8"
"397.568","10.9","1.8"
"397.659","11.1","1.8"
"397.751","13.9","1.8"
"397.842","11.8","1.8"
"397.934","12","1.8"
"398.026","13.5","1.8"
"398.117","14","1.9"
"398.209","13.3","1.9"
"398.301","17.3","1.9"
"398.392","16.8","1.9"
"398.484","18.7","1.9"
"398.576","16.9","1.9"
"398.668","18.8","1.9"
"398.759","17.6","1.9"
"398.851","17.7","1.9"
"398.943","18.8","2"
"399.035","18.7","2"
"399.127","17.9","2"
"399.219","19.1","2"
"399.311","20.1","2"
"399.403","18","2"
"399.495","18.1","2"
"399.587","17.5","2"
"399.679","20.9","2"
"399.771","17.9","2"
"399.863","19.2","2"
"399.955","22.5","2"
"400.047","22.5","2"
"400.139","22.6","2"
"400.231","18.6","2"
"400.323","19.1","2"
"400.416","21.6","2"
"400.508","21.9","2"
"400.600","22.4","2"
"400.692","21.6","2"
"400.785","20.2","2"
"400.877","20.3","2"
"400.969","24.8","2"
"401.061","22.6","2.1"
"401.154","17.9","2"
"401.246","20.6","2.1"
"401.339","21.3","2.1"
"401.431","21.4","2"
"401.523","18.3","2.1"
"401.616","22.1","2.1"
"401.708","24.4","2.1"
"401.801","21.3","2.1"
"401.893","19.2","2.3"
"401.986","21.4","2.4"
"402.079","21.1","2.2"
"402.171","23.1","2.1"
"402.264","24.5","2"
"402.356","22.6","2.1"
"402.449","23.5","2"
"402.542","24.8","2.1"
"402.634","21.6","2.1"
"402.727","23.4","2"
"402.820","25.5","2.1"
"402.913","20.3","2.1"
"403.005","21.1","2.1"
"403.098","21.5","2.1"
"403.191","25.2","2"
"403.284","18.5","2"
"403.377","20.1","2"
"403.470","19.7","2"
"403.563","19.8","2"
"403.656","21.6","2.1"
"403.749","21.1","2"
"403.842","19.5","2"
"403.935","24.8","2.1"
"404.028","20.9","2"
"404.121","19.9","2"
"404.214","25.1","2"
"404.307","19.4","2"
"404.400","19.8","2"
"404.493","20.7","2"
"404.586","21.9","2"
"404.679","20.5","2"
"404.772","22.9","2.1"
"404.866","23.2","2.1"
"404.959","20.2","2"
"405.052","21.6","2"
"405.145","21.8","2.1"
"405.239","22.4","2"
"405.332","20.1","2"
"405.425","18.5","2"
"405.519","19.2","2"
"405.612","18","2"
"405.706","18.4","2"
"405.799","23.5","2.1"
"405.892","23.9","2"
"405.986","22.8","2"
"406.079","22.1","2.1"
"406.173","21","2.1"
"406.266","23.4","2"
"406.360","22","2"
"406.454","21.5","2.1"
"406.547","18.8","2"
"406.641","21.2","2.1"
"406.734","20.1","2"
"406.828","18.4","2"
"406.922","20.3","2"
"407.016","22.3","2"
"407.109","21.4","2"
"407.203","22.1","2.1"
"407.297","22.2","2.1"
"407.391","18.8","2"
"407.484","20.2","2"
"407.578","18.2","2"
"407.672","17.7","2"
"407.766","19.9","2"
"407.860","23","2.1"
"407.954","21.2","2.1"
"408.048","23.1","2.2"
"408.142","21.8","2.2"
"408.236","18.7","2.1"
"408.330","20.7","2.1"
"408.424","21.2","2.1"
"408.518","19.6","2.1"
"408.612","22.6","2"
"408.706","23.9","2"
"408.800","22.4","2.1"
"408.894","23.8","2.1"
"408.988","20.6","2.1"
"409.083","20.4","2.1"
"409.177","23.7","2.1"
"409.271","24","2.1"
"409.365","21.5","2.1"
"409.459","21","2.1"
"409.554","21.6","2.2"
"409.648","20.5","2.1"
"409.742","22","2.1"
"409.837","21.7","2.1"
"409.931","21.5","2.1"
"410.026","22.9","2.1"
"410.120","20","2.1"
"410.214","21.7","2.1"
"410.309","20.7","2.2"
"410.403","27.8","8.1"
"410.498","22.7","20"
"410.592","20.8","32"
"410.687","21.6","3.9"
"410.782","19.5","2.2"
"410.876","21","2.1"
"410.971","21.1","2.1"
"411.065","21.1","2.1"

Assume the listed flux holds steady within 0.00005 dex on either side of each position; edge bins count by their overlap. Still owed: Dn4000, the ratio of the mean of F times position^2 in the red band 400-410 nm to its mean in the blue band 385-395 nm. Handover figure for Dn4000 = 1.92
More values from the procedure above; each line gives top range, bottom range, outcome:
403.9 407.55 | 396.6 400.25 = 1.44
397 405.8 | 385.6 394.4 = 1.72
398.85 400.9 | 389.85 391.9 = 1.40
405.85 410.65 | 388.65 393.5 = 1.80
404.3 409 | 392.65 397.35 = 2.03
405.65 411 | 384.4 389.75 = 2.08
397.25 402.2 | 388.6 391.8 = 1.39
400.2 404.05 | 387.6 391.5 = 1.73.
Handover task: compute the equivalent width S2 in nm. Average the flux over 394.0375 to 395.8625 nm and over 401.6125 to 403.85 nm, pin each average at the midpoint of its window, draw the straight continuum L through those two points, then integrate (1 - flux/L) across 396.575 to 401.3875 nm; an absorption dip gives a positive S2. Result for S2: 0.37 nm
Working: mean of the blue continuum 13.2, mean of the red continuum 21.9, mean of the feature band 16.6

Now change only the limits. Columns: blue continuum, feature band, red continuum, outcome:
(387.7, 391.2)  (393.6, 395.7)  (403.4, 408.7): 0.48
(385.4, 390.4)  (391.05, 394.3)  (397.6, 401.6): 0.63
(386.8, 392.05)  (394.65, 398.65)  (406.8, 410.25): 0.82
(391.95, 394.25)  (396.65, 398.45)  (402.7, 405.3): 0.41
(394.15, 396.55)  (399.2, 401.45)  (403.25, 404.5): -0.37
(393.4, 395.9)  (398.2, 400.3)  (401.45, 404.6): -0.18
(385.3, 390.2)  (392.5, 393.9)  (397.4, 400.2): 0.54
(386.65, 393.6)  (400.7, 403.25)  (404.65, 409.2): -0.46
